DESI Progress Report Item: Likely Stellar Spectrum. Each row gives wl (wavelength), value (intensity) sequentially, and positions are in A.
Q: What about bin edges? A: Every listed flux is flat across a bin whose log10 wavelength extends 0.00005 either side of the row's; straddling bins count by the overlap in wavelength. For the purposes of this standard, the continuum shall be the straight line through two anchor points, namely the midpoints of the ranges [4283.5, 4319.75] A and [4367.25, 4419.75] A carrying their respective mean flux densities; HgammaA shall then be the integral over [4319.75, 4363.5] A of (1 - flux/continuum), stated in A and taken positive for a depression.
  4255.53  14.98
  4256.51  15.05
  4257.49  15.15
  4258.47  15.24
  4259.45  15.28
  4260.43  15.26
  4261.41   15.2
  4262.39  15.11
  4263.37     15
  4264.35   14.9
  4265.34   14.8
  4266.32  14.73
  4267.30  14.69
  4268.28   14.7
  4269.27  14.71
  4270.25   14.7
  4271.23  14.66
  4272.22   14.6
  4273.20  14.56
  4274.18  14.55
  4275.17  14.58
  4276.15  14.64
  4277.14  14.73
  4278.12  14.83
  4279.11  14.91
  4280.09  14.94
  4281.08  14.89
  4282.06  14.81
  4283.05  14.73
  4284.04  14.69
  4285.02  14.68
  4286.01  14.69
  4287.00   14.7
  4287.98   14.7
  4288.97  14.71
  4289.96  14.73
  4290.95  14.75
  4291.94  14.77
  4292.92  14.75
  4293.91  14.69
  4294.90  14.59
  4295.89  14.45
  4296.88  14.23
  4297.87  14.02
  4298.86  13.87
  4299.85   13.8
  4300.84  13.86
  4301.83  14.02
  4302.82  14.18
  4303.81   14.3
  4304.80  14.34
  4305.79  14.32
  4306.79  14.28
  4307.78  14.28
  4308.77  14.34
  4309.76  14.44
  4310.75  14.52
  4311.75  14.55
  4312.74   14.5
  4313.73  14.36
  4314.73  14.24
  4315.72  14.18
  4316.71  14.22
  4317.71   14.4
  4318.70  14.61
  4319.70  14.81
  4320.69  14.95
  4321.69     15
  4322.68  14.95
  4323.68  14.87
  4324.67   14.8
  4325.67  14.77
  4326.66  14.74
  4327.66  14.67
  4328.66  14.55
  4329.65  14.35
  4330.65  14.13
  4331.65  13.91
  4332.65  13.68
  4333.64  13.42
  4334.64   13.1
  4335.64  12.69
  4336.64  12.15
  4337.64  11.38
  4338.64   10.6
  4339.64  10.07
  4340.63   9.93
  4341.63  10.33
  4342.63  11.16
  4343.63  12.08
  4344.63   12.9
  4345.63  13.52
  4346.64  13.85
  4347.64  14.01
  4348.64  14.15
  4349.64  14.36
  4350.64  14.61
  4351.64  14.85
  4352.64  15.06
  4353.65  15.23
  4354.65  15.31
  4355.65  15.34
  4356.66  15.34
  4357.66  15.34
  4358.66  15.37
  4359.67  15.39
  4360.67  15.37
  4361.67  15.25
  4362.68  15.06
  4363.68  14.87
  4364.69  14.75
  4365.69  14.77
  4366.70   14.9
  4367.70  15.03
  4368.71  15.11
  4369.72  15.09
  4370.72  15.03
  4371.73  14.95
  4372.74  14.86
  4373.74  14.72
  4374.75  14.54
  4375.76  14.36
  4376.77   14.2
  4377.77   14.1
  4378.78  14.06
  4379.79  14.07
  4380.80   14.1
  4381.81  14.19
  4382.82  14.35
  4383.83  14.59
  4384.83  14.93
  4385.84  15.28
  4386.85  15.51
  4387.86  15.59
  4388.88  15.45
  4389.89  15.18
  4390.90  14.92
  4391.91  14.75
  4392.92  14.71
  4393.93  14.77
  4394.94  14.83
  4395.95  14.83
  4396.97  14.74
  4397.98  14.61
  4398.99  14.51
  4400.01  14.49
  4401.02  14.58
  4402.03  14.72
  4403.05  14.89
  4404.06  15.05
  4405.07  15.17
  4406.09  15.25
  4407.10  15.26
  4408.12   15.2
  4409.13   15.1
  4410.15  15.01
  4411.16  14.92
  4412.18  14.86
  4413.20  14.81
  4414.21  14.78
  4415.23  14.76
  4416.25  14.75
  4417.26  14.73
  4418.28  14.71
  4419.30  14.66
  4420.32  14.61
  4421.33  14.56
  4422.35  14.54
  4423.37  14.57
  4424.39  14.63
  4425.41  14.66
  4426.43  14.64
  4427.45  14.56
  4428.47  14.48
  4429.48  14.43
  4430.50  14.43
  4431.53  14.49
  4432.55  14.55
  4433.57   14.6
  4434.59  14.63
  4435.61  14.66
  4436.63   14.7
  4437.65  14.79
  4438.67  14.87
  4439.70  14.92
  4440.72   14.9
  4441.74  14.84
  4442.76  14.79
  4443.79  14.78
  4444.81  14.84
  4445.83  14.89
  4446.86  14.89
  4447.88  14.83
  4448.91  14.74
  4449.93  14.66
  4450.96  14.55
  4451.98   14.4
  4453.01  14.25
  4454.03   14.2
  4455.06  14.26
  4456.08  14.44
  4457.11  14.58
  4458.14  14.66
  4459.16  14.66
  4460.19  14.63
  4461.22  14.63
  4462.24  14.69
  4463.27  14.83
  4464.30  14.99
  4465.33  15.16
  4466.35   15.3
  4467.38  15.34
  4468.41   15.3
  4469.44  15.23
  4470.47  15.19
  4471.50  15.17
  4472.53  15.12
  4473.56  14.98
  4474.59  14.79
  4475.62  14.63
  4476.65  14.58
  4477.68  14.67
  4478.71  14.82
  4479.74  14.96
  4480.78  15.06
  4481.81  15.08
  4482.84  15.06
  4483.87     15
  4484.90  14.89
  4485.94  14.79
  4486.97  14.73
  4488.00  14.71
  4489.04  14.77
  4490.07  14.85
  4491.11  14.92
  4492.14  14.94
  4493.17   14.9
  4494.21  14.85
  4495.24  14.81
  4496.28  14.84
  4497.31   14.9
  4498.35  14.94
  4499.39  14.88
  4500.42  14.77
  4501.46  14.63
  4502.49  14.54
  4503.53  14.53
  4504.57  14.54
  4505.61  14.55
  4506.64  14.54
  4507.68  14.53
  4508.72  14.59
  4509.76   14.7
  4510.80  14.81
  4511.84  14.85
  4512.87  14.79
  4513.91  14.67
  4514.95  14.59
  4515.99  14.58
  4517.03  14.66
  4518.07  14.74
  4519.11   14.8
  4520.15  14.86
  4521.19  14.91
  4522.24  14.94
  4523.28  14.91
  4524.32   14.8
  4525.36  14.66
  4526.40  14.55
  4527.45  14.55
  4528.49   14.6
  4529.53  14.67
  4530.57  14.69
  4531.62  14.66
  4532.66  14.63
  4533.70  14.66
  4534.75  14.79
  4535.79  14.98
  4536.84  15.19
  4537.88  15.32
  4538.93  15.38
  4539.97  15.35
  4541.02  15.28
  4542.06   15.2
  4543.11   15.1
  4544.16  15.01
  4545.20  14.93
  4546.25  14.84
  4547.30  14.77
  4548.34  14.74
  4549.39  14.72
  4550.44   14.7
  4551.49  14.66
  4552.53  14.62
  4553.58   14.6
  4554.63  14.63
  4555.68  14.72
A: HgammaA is 2.1 A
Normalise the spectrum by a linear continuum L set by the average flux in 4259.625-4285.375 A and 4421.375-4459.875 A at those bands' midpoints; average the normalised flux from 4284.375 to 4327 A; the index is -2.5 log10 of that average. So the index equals 0.02 mag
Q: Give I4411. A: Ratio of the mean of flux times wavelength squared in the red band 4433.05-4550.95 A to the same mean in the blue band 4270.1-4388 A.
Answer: 1.11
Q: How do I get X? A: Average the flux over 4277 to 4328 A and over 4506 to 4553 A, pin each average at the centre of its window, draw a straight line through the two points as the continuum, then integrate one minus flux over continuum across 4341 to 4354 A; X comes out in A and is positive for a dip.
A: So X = 1.0 A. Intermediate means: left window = 14.5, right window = 14.8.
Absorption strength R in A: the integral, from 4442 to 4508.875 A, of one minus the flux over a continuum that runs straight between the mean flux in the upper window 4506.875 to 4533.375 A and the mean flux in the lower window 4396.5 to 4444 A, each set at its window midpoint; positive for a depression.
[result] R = -0.3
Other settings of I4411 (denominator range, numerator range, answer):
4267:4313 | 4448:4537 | 1.12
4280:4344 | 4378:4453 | 1.11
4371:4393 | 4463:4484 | 1.06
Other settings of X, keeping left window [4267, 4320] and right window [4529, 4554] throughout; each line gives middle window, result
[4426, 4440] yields 0.10 A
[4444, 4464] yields 0.19 A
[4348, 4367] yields -0.52 A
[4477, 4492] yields -0.07 A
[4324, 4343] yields 2.19 A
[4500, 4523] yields 0.25 A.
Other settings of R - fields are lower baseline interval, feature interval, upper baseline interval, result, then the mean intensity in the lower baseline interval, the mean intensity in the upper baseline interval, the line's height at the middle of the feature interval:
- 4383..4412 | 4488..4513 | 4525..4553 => 0.24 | 15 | 14.9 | 14.9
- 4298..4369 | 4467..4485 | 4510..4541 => -0.44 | 14.1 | 14.8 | 14.6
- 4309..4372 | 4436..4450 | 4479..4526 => -0.27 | 14.1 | 14.8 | 14.5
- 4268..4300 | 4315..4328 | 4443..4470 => -0.03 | 14.6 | 14.8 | 14.7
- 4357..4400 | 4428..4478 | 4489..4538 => 0.12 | 14.8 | 14.8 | 14.8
